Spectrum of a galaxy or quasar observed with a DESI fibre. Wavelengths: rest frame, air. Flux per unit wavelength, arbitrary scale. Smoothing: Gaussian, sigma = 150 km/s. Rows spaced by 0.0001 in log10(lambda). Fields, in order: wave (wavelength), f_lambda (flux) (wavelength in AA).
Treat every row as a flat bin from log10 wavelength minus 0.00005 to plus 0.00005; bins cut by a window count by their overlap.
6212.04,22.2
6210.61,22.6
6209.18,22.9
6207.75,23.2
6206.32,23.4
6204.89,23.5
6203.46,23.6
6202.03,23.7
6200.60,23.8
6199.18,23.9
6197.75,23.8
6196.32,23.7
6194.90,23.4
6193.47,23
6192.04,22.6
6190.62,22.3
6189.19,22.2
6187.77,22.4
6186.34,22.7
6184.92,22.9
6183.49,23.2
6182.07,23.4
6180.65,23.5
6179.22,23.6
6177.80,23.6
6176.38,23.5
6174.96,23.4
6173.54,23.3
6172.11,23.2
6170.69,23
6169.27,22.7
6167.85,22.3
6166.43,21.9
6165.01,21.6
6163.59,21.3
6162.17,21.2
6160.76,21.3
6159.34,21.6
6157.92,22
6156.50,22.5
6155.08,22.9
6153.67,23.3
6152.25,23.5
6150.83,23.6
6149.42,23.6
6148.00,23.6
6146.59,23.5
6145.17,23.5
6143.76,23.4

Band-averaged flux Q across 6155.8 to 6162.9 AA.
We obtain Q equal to 21.7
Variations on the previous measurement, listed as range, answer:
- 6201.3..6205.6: 23.6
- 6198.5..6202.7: 23.8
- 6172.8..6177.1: 23.4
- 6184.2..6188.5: 22.7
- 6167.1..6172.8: 22.8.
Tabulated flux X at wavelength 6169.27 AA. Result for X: 22.7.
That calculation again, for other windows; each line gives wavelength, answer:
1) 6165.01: 21.6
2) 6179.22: 23.6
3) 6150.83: 23.6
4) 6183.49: 23.2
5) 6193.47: 23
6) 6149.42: 23.6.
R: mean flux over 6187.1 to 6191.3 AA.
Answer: 22.3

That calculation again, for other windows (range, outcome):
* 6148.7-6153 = 23.5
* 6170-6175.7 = 23.2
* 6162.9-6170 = 22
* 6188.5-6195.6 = 22.7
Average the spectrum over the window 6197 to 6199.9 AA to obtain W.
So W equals 23.9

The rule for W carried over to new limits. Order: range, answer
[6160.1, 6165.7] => 21.4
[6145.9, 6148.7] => 23.6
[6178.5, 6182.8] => 23.5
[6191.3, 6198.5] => 23.3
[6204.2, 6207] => 23.4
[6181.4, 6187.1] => 23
